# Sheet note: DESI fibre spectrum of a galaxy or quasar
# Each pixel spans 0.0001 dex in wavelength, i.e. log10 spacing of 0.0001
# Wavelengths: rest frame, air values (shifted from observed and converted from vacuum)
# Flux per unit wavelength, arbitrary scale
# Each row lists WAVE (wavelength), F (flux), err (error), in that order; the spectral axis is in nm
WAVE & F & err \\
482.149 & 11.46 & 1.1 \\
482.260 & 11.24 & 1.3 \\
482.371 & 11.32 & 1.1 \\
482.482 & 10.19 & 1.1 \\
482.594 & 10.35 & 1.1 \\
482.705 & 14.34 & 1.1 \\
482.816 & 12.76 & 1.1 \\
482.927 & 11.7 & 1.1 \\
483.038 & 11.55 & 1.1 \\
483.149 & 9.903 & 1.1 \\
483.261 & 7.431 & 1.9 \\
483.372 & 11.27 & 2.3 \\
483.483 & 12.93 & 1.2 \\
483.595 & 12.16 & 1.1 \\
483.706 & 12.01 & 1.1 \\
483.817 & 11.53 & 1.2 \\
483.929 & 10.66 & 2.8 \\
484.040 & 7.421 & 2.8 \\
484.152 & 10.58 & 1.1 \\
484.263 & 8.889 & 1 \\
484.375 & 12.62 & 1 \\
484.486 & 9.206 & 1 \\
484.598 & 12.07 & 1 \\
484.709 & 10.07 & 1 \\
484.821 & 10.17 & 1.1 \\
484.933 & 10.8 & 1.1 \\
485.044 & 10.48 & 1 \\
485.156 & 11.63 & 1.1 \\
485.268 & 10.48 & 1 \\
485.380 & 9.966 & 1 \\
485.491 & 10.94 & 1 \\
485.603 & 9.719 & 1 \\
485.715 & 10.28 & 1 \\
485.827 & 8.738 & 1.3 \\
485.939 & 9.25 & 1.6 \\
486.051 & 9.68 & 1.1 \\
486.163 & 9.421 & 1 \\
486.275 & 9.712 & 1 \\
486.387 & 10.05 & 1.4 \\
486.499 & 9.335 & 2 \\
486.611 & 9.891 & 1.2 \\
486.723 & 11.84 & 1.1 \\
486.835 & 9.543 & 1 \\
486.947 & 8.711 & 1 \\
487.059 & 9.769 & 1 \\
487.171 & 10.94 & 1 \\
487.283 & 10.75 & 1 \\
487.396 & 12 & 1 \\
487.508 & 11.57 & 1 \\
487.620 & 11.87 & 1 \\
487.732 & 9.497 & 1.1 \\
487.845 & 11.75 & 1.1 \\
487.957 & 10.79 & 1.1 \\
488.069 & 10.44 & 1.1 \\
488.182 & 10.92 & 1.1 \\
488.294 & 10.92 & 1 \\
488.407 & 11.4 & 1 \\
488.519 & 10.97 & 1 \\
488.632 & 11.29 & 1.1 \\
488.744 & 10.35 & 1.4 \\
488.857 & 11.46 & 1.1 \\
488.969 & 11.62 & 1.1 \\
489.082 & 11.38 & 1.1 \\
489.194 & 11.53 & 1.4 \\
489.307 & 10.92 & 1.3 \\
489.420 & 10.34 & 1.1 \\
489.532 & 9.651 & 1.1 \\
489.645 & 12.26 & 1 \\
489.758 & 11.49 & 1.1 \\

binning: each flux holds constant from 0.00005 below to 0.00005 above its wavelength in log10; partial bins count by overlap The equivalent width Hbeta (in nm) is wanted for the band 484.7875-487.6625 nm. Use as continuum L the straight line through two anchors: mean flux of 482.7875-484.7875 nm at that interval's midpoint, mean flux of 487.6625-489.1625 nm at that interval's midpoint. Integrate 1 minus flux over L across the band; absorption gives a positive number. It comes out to 0.16 nm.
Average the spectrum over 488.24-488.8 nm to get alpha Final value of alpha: 11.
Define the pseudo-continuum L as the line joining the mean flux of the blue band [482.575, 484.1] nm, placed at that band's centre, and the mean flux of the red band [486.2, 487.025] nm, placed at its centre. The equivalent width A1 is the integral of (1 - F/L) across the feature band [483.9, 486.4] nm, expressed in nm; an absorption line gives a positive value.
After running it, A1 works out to 0.08 nm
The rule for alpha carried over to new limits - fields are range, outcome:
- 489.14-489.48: 10.9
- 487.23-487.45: 11.3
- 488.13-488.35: 10.9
